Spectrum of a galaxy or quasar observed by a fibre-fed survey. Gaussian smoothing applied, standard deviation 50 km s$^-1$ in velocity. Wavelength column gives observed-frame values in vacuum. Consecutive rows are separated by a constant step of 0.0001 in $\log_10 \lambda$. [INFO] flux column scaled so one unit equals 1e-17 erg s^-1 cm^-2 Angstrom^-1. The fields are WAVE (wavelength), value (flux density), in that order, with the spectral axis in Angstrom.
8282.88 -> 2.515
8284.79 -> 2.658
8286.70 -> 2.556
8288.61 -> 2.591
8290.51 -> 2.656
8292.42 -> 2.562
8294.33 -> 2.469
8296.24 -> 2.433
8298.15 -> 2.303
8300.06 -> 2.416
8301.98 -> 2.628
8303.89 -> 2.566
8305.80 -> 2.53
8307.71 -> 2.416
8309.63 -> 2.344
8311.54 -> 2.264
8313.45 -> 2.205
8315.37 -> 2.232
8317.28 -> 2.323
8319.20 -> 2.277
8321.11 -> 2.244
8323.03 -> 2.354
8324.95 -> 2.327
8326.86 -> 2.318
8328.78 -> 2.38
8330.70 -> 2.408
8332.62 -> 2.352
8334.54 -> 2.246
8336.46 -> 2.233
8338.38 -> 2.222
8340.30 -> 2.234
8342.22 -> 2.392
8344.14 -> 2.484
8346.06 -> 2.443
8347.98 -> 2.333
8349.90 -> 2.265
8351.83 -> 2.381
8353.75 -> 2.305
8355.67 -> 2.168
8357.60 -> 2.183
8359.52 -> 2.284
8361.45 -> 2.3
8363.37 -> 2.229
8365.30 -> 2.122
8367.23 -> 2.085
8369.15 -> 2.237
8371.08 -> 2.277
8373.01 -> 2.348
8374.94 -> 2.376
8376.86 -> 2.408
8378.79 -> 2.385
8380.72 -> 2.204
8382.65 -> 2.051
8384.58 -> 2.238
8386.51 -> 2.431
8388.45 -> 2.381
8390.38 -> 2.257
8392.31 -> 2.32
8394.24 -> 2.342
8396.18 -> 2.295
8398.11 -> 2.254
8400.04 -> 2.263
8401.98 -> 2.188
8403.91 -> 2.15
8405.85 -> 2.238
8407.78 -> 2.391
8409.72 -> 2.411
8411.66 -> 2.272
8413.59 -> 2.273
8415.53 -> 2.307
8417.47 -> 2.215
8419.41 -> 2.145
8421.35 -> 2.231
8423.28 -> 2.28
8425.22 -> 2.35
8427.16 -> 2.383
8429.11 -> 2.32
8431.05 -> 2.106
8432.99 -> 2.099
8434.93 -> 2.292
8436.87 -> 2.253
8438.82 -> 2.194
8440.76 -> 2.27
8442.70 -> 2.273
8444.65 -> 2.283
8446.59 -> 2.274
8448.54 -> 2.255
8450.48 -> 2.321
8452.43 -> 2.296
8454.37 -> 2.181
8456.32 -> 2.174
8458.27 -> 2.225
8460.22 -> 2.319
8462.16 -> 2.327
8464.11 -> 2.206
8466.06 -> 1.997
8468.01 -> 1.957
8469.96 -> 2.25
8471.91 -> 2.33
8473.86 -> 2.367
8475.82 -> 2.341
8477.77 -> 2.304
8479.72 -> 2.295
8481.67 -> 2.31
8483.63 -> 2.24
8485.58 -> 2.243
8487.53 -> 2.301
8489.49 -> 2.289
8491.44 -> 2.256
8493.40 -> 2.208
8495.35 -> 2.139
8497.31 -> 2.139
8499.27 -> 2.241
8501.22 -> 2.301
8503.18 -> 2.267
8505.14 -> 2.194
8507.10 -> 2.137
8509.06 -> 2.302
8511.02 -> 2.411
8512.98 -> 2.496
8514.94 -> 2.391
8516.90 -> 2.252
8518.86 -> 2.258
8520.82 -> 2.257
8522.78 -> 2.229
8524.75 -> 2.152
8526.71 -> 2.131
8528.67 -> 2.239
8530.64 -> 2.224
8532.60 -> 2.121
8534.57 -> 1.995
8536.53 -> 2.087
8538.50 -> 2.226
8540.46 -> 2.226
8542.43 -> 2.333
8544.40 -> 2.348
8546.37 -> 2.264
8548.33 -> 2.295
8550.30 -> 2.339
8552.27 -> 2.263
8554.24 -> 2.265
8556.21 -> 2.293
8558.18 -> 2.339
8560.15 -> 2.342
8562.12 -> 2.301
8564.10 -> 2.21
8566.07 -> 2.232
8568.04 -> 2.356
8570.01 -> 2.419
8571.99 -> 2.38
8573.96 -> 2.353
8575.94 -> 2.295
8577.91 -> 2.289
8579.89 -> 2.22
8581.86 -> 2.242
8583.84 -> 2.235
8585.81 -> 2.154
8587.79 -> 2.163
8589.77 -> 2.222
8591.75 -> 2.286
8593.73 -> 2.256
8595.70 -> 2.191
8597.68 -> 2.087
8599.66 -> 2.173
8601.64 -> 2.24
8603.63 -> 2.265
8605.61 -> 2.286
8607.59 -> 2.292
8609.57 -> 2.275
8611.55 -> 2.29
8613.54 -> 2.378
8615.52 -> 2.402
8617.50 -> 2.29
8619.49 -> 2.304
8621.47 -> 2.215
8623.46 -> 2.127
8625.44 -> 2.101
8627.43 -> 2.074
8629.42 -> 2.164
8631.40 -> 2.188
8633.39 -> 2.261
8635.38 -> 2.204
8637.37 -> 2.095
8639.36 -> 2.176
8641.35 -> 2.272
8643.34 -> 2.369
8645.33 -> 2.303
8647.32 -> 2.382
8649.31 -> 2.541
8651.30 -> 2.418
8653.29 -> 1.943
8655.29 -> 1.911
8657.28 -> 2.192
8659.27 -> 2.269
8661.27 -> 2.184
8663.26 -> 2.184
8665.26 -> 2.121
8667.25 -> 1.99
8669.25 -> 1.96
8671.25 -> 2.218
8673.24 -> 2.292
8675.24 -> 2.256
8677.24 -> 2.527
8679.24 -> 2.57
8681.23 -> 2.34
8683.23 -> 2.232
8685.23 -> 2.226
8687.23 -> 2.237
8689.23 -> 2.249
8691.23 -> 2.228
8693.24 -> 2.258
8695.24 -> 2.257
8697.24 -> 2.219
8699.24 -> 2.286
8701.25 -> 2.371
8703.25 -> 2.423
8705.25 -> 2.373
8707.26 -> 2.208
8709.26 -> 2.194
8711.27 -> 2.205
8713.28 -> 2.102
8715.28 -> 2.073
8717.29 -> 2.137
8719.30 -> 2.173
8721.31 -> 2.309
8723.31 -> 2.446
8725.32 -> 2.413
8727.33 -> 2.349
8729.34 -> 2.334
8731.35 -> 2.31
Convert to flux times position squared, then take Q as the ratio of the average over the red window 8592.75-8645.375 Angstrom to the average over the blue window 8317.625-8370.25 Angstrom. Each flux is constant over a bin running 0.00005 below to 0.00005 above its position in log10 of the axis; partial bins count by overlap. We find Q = 1.0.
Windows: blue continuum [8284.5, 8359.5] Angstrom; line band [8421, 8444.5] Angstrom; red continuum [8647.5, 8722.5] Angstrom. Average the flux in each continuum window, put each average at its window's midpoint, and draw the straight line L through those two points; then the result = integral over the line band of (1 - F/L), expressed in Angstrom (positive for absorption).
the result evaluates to 0.8 Angstrom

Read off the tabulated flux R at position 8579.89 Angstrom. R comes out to 2.22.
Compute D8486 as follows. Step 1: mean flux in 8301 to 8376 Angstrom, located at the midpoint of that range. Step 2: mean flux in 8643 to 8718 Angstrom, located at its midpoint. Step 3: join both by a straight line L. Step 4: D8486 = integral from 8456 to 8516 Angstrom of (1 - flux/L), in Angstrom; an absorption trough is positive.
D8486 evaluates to 0.7 Angstrom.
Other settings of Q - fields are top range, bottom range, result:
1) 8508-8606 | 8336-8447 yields 1.03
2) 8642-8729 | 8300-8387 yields 1.06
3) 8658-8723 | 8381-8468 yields 1.06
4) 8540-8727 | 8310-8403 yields 1.05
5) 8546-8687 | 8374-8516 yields 1.03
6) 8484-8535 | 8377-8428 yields 1.01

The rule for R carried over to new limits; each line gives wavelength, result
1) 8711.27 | 2.205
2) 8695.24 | 2.257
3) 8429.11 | 2.32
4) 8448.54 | 2.255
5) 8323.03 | 2.354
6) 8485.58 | 2.243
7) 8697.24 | 2.219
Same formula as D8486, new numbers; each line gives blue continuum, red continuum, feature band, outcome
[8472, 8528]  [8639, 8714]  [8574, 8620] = 0.1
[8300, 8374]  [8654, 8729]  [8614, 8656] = 0.5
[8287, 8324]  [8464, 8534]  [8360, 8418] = 1.6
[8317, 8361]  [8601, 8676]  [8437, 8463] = 0.2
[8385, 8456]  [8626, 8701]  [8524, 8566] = 0.2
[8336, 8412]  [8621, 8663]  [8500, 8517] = -0.5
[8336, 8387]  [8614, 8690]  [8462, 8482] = 0.2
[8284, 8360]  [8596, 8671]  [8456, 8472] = 0.8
